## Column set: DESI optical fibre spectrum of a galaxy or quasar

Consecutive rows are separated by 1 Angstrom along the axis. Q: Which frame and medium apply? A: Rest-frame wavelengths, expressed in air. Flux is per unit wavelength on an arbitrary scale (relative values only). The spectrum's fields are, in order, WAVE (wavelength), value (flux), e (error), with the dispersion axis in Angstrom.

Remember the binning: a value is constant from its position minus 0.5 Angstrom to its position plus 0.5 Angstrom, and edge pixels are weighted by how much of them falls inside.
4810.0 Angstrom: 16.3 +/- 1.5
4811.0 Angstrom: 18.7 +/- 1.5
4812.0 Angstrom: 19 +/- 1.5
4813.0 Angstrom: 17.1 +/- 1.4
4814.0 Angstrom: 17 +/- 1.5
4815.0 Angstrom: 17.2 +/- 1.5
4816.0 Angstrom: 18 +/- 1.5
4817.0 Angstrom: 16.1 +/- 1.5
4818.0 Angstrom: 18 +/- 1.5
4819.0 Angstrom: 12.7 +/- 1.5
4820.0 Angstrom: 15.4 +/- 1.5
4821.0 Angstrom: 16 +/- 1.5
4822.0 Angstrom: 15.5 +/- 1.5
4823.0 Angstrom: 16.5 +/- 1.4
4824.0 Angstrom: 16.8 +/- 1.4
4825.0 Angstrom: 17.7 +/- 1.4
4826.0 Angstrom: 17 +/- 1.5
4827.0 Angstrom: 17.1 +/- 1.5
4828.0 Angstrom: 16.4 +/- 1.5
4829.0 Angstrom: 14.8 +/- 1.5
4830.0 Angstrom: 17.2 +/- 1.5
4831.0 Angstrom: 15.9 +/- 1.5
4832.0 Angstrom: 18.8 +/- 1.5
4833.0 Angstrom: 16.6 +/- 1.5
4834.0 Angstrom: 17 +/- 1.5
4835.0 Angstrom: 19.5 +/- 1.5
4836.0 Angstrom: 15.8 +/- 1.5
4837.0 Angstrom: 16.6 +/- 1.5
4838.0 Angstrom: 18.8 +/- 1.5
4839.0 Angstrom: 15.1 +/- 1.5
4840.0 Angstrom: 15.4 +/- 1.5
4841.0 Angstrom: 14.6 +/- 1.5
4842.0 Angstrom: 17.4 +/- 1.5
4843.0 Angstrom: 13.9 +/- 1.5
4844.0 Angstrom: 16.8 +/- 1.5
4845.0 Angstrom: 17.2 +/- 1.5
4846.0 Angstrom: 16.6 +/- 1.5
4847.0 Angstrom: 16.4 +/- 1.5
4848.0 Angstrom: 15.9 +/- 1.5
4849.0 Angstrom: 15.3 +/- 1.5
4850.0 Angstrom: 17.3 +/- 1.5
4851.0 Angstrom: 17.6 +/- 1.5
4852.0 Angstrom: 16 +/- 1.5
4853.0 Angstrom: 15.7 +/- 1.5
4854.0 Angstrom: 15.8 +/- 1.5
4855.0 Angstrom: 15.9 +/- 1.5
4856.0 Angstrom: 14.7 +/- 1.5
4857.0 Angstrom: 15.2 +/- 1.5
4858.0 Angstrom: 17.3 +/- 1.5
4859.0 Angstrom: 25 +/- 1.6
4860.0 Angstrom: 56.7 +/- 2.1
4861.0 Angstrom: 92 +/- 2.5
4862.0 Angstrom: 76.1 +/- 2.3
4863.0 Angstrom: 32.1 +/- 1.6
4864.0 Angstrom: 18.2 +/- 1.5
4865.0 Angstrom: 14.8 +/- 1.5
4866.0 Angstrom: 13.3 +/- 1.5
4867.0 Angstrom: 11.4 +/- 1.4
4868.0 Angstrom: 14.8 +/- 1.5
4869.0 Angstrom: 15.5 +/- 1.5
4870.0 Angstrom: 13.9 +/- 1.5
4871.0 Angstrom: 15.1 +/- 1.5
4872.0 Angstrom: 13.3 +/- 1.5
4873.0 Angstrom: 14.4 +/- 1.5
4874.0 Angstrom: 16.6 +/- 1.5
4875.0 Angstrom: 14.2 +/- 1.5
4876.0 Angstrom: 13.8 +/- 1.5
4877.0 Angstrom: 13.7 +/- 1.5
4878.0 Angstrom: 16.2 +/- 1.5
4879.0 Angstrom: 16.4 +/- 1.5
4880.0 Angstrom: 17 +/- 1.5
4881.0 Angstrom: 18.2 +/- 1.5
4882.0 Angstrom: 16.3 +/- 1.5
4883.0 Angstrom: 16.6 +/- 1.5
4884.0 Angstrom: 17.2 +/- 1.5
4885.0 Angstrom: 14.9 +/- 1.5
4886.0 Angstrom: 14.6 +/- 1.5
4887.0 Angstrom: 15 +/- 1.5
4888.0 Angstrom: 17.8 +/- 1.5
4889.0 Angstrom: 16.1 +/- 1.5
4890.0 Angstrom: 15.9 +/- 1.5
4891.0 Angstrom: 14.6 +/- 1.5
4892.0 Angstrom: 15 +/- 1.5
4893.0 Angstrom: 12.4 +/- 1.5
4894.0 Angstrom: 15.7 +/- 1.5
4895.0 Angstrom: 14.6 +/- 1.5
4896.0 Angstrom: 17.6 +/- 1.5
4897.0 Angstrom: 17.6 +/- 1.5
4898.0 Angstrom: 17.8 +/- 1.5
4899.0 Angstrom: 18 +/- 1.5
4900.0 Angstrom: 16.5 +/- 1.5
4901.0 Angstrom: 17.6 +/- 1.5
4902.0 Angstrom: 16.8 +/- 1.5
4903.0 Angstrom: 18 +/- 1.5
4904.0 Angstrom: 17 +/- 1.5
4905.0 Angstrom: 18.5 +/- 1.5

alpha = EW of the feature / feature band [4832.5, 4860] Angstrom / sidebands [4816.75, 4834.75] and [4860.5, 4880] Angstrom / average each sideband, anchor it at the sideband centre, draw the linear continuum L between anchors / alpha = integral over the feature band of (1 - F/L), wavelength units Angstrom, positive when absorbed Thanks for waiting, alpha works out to 2.87 Angstrom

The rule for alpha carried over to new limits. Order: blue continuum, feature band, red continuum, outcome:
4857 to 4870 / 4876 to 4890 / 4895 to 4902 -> 4.30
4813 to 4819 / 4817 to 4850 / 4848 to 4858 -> 0.10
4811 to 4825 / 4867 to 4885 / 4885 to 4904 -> 1.05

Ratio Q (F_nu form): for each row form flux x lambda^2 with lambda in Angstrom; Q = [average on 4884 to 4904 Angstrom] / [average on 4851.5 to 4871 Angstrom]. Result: 0.64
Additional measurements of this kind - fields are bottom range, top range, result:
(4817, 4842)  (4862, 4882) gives 1.08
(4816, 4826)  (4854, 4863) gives 2.34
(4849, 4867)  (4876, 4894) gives 0.59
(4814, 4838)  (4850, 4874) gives 1.45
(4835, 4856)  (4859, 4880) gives 1.52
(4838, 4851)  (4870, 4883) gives 0.97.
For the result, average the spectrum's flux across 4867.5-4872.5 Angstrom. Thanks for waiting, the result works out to 14.5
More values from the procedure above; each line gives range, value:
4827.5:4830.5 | 16.1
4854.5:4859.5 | 17.6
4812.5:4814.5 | 17.1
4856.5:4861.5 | 41.2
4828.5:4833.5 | 16.7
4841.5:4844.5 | 16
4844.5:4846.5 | 16.9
